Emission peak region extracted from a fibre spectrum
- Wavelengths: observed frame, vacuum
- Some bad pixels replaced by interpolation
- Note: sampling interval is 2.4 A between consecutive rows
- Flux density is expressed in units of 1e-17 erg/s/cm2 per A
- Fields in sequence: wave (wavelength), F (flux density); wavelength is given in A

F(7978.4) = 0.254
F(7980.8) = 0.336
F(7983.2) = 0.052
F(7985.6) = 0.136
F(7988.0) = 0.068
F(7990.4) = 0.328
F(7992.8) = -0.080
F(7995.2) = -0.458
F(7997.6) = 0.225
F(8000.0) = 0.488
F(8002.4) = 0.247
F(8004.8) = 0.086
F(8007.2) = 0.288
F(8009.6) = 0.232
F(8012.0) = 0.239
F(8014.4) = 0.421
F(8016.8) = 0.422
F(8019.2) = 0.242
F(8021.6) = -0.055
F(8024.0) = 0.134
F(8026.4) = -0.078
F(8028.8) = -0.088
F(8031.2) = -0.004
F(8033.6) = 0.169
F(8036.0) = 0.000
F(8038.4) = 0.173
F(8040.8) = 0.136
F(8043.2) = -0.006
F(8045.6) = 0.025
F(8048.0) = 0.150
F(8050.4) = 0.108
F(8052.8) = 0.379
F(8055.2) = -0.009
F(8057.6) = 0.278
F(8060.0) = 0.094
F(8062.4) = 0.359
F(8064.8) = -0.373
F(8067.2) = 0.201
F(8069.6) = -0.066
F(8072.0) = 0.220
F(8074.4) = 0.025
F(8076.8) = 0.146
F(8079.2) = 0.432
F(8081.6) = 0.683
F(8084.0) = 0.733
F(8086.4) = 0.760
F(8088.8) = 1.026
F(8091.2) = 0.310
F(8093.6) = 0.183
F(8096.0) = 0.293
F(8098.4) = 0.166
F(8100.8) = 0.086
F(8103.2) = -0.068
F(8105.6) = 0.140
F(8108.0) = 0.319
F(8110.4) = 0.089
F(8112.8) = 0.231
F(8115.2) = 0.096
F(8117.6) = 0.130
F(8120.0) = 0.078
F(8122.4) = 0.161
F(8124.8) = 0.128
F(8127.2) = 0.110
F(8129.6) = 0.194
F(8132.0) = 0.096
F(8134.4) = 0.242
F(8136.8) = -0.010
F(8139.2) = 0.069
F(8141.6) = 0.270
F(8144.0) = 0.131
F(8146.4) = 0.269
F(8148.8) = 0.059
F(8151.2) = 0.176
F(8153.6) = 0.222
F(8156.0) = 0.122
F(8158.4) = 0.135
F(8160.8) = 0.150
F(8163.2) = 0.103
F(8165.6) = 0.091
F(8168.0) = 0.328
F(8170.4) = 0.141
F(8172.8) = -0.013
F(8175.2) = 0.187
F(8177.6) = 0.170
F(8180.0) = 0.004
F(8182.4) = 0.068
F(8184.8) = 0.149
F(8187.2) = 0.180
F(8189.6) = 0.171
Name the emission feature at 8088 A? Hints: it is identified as [O II]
